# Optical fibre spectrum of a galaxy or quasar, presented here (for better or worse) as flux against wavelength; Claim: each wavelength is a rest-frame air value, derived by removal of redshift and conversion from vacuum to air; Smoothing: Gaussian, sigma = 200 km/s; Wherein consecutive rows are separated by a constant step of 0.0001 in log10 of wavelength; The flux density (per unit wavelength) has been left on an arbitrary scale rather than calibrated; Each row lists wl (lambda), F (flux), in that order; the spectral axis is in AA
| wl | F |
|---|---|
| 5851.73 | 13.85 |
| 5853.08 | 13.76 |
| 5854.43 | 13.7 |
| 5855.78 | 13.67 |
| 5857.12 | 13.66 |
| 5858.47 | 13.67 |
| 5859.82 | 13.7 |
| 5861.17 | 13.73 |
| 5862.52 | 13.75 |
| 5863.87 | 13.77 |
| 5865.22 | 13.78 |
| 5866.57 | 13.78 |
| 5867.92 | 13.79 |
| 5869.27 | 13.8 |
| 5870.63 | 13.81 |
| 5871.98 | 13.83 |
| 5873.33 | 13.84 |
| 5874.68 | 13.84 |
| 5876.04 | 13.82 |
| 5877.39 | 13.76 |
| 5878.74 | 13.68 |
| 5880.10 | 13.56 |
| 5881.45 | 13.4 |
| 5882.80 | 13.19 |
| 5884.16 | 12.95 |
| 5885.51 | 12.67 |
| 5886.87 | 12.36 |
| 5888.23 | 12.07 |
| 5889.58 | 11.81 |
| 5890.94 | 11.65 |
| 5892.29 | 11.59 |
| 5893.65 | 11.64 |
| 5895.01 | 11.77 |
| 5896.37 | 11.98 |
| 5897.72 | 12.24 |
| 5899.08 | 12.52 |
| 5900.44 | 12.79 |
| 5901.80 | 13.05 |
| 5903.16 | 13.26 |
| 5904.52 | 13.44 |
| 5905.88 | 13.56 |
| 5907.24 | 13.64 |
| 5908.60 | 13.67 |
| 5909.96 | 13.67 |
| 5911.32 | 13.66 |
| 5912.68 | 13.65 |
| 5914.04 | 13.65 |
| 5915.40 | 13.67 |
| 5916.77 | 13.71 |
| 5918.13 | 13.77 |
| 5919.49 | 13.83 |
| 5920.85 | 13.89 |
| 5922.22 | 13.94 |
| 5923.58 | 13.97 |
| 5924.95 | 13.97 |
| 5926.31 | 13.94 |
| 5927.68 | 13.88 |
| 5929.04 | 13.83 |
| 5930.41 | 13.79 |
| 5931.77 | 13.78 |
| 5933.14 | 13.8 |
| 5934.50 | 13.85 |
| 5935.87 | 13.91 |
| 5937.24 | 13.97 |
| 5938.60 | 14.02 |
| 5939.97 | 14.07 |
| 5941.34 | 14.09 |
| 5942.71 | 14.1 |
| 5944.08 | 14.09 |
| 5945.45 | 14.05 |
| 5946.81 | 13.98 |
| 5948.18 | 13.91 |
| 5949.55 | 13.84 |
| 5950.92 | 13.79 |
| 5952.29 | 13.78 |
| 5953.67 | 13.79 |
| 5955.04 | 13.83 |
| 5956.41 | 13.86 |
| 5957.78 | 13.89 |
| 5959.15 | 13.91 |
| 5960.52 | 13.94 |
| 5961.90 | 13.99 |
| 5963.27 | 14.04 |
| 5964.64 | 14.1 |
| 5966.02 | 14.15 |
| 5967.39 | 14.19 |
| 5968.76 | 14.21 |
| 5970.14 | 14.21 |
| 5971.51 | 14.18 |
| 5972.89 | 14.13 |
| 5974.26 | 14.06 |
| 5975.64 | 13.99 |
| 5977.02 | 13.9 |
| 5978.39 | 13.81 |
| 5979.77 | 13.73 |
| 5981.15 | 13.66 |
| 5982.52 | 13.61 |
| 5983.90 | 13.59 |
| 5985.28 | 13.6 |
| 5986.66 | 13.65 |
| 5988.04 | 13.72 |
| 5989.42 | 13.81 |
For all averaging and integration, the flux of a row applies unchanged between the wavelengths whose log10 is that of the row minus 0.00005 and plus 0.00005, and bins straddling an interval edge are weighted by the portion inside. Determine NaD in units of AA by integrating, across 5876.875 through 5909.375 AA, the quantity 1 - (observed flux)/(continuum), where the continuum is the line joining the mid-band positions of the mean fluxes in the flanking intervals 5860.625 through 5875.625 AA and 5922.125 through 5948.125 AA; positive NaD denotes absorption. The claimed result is 2.6 AA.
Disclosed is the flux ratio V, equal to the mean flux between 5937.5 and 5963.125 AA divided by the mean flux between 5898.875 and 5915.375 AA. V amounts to 1.04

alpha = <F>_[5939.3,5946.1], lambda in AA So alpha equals 14.1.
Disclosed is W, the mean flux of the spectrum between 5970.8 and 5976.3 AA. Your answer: 14.1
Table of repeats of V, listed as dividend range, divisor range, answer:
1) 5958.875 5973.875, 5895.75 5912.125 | 1.07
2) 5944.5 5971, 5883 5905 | 1.13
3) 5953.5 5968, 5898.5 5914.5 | 1.04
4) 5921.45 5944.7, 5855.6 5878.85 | 1.01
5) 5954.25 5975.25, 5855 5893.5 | 1.06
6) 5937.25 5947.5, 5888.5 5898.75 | 1.19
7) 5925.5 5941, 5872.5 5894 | 1.08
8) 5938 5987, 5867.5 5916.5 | 1.06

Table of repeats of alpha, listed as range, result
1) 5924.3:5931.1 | 13.9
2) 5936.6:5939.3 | 14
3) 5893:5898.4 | 11.9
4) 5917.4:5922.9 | 13.9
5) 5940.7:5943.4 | 14.1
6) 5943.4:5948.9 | 14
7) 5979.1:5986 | 13.6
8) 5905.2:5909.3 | 13.6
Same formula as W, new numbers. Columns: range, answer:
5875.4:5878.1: 13.8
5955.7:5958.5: 13.9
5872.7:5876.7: 13.8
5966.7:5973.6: 14.2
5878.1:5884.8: 13.4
